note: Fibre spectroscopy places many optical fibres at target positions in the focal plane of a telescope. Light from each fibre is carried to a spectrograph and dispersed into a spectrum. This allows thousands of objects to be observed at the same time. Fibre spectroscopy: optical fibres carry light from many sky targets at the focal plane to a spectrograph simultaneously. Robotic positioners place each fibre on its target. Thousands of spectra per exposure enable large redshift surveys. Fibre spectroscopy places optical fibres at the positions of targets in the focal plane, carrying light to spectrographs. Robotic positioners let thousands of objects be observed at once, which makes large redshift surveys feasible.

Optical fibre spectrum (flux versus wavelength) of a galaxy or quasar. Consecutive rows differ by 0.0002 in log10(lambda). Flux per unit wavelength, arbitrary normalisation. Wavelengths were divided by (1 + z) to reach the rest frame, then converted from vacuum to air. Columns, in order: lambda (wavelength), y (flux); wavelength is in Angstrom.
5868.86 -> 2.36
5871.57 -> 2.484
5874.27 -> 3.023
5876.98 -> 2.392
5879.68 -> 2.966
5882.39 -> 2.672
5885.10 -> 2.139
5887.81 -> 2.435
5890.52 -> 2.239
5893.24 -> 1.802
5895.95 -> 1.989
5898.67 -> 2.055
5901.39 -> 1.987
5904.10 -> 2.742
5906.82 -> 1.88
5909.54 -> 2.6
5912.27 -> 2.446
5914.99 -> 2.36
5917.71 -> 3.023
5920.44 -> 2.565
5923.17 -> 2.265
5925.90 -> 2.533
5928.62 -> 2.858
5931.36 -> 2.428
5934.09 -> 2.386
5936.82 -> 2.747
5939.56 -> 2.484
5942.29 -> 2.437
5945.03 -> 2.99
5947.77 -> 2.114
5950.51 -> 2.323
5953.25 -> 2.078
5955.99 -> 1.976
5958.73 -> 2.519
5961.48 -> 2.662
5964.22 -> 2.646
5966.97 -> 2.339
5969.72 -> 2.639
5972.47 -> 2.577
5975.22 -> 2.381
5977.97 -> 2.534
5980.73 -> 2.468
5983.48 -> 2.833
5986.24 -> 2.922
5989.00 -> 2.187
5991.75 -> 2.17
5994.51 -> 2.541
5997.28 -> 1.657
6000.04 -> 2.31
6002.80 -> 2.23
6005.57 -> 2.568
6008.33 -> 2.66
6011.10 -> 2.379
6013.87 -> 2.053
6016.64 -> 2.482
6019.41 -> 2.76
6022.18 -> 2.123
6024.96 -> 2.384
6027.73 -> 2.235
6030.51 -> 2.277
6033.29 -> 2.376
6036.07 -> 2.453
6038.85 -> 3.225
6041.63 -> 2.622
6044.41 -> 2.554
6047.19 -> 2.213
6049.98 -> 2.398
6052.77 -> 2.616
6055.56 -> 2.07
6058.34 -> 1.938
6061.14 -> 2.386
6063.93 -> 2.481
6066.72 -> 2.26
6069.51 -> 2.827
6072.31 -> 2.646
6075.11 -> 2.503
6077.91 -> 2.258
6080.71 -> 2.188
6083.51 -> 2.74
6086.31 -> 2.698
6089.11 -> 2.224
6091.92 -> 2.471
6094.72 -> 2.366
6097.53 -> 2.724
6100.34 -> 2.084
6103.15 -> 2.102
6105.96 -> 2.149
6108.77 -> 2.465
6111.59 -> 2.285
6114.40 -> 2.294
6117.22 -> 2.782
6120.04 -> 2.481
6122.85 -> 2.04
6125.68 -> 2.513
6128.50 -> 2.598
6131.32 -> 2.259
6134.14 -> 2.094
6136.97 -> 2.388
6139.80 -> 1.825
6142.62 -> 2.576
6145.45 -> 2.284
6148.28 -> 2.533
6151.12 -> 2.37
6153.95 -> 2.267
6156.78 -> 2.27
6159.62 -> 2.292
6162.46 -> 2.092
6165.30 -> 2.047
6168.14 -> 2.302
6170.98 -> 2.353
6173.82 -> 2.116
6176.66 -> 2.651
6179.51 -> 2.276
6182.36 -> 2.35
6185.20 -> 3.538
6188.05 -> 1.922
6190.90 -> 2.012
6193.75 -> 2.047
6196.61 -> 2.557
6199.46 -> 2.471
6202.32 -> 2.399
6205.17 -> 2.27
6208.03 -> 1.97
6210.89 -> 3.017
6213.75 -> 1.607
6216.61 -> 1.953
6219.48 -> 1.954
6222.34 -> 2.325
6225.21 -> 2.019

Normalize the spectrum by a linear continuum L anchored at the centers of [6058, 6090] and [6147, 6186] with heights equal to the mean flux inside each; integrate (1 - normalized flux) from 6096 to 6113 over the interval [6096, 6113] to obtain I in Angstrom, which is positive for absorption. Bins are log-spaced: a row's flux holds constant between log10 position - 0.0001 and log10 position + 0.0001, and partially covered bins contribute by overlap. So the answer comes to 0.8 Angstrom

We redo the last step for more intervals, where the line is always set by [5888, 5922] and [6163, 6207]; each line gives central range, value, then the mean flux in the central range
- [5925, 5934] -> -1.0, 2.58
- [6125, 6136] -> -0.1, 2.36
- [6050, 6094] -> -1.6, 2.42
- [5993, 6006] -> 0.5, 2.24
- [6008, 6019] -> -0.4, 2.4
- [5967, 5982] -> -1.2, 2.5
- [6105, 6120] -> -0.5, 2.41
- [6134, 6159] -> 0.4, 2.3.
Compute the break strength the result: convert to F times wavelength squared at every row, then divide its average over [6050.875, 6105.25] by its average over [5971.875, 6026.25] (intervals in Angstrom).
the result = 1.02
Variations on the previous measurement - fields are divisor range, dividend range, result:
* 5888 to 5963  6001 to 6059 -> 1.05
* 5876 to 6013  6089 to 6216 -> 1.03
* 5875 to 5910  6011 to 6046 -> 1.12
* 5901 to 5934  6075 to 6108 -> 1.01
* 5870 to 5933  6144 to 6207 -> 1.05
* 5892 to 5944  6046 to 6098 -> 1.06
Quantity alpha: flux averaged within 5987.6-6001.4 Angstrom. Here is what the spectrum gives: 2.17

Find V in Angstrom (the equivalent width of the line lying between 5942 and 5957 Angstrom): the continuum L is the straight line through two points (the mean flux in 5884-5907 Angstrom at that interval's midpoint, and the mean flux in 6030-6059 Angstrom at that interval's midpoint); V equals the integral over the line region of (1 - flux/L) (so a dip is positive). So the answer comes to -0.4 Angstrom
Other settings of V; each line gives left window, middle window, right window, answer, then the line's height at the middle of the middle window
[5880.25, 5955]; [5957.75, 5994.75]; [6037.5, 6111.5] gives -1.87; 2.41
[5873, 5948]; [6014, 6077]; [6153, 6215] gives -1.42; 2.38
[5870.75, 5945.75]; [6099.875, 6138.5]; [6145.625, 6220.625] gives 0.06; 2.33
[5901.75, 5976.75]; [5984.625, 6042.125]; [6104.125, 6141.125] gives 0.07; 2.41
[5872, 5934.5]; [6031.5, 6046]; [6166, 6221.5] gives -1.61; 2.37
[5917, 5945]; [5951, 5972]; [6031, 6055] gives 1.27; 2.57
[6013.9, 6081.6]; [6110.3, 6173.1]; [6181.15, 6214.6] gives 1.84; 2.38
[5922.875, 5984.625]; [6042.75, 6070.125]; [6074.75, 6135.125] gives 0.57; 2.41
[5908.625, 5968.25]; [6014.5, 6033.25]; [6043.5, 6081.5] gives 0.40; 2.42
